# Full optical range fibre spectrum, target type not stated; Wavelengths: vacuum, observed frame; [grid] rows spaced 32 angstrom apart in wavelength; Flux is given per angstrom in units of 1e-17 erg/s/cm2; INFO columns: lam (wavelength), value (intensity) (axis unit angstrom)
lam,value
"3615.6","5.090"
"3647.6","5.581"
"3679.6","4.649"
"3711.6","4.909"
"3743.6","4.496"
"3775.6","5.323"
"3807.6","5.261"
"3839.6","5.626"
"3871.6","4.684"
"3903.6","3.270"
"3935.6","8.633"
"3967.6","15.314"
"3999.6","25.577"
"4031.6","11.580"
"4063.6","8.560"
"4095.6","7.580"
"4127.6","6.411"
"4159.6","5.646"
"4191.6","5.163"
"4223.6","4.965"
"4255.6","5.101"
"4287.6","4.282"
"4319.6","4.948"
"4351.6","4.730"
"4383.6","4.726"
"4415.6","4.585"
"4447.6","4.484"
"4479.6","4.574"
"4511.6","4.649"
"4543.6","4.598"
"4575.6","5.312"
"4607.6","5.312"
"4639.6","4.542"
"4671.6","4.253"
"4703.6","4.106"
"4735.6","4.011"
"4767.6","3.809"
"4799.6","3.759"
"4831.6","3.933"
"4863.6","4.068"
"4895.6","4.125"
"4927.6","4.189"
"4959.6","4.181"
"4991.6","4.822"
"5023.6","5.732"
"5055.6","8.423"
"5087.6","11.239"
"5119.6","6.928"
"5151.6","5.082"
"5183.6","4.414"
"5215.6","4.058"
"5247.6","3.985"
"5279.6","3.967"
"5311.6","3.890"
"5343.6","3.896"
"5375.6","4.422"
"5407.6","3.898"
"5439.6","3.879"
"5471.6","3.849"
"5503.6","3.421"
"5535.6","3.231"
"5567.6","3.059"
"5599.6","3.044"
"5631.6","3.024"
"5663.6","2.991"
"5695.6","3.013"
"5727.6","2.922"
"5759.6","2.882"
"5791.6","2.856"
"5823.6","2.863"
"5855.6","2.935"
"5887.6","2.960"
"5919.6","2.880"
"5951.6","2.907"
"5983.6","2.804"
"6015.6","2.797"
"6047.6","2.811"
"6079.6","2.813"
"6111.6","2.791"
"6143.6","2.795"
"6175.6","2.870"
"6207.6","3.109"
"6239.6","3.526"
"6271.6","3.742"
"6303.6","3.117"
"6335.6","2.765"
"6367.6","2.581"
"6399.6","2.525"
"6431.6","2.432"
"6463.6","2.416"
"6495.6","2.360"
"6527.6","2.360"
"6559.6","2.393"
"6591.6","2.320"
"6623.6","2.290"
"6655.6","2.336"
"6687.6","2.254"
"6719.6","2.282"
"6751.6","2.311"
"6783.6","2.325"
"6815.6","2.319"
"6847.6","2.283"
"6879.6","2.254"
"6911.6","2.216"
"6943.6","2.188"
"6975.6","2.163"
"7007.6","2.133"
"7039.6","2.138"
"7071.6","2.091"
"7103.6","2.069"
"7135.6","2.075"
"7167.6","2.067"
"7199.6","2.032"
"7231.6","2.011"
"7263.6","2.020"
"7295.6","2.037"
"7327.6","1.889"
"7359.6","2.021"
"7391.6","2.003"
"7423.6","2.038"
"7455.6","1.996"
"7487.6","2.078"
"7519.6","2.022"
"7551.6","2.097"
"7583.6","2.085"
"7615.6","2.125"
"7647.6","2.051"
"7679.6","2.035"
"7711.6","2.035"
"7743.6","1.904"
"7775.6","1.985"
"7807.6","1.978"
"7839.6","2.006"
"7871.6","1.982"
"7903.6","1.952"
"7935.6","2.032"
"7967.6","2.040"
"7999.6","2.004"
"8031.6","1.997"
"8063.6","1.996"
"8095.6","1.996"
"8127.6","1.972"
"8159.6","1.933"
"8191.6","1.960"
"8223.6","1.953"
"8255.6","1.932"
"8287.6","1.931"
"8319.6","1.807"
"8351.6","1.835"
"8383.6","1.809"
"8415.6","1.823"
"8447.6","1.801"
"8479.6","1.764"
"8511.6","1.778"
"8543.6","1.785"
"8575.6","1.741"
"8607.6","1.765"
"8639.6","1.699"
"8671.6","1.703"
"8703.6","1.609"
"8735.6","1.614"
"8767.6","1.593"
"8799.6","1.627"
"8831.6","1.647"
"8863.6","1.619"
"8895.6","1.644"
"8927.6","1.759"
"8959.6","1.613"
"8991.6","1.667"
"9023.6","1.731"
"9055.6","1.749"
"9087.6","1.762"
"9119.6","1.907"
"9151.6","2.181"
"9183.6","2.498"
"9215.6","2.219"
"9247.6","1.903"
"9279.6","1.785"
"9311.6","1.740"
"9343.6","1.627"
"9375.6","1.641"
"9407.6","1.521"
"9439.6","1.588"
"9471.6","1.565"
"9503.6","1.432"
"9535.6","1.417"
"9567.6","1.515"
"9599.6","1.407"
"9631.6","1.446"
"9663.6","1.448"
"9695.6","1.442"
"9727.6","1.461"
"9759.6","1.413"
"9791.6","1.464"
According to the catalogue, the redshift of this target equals 2.28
